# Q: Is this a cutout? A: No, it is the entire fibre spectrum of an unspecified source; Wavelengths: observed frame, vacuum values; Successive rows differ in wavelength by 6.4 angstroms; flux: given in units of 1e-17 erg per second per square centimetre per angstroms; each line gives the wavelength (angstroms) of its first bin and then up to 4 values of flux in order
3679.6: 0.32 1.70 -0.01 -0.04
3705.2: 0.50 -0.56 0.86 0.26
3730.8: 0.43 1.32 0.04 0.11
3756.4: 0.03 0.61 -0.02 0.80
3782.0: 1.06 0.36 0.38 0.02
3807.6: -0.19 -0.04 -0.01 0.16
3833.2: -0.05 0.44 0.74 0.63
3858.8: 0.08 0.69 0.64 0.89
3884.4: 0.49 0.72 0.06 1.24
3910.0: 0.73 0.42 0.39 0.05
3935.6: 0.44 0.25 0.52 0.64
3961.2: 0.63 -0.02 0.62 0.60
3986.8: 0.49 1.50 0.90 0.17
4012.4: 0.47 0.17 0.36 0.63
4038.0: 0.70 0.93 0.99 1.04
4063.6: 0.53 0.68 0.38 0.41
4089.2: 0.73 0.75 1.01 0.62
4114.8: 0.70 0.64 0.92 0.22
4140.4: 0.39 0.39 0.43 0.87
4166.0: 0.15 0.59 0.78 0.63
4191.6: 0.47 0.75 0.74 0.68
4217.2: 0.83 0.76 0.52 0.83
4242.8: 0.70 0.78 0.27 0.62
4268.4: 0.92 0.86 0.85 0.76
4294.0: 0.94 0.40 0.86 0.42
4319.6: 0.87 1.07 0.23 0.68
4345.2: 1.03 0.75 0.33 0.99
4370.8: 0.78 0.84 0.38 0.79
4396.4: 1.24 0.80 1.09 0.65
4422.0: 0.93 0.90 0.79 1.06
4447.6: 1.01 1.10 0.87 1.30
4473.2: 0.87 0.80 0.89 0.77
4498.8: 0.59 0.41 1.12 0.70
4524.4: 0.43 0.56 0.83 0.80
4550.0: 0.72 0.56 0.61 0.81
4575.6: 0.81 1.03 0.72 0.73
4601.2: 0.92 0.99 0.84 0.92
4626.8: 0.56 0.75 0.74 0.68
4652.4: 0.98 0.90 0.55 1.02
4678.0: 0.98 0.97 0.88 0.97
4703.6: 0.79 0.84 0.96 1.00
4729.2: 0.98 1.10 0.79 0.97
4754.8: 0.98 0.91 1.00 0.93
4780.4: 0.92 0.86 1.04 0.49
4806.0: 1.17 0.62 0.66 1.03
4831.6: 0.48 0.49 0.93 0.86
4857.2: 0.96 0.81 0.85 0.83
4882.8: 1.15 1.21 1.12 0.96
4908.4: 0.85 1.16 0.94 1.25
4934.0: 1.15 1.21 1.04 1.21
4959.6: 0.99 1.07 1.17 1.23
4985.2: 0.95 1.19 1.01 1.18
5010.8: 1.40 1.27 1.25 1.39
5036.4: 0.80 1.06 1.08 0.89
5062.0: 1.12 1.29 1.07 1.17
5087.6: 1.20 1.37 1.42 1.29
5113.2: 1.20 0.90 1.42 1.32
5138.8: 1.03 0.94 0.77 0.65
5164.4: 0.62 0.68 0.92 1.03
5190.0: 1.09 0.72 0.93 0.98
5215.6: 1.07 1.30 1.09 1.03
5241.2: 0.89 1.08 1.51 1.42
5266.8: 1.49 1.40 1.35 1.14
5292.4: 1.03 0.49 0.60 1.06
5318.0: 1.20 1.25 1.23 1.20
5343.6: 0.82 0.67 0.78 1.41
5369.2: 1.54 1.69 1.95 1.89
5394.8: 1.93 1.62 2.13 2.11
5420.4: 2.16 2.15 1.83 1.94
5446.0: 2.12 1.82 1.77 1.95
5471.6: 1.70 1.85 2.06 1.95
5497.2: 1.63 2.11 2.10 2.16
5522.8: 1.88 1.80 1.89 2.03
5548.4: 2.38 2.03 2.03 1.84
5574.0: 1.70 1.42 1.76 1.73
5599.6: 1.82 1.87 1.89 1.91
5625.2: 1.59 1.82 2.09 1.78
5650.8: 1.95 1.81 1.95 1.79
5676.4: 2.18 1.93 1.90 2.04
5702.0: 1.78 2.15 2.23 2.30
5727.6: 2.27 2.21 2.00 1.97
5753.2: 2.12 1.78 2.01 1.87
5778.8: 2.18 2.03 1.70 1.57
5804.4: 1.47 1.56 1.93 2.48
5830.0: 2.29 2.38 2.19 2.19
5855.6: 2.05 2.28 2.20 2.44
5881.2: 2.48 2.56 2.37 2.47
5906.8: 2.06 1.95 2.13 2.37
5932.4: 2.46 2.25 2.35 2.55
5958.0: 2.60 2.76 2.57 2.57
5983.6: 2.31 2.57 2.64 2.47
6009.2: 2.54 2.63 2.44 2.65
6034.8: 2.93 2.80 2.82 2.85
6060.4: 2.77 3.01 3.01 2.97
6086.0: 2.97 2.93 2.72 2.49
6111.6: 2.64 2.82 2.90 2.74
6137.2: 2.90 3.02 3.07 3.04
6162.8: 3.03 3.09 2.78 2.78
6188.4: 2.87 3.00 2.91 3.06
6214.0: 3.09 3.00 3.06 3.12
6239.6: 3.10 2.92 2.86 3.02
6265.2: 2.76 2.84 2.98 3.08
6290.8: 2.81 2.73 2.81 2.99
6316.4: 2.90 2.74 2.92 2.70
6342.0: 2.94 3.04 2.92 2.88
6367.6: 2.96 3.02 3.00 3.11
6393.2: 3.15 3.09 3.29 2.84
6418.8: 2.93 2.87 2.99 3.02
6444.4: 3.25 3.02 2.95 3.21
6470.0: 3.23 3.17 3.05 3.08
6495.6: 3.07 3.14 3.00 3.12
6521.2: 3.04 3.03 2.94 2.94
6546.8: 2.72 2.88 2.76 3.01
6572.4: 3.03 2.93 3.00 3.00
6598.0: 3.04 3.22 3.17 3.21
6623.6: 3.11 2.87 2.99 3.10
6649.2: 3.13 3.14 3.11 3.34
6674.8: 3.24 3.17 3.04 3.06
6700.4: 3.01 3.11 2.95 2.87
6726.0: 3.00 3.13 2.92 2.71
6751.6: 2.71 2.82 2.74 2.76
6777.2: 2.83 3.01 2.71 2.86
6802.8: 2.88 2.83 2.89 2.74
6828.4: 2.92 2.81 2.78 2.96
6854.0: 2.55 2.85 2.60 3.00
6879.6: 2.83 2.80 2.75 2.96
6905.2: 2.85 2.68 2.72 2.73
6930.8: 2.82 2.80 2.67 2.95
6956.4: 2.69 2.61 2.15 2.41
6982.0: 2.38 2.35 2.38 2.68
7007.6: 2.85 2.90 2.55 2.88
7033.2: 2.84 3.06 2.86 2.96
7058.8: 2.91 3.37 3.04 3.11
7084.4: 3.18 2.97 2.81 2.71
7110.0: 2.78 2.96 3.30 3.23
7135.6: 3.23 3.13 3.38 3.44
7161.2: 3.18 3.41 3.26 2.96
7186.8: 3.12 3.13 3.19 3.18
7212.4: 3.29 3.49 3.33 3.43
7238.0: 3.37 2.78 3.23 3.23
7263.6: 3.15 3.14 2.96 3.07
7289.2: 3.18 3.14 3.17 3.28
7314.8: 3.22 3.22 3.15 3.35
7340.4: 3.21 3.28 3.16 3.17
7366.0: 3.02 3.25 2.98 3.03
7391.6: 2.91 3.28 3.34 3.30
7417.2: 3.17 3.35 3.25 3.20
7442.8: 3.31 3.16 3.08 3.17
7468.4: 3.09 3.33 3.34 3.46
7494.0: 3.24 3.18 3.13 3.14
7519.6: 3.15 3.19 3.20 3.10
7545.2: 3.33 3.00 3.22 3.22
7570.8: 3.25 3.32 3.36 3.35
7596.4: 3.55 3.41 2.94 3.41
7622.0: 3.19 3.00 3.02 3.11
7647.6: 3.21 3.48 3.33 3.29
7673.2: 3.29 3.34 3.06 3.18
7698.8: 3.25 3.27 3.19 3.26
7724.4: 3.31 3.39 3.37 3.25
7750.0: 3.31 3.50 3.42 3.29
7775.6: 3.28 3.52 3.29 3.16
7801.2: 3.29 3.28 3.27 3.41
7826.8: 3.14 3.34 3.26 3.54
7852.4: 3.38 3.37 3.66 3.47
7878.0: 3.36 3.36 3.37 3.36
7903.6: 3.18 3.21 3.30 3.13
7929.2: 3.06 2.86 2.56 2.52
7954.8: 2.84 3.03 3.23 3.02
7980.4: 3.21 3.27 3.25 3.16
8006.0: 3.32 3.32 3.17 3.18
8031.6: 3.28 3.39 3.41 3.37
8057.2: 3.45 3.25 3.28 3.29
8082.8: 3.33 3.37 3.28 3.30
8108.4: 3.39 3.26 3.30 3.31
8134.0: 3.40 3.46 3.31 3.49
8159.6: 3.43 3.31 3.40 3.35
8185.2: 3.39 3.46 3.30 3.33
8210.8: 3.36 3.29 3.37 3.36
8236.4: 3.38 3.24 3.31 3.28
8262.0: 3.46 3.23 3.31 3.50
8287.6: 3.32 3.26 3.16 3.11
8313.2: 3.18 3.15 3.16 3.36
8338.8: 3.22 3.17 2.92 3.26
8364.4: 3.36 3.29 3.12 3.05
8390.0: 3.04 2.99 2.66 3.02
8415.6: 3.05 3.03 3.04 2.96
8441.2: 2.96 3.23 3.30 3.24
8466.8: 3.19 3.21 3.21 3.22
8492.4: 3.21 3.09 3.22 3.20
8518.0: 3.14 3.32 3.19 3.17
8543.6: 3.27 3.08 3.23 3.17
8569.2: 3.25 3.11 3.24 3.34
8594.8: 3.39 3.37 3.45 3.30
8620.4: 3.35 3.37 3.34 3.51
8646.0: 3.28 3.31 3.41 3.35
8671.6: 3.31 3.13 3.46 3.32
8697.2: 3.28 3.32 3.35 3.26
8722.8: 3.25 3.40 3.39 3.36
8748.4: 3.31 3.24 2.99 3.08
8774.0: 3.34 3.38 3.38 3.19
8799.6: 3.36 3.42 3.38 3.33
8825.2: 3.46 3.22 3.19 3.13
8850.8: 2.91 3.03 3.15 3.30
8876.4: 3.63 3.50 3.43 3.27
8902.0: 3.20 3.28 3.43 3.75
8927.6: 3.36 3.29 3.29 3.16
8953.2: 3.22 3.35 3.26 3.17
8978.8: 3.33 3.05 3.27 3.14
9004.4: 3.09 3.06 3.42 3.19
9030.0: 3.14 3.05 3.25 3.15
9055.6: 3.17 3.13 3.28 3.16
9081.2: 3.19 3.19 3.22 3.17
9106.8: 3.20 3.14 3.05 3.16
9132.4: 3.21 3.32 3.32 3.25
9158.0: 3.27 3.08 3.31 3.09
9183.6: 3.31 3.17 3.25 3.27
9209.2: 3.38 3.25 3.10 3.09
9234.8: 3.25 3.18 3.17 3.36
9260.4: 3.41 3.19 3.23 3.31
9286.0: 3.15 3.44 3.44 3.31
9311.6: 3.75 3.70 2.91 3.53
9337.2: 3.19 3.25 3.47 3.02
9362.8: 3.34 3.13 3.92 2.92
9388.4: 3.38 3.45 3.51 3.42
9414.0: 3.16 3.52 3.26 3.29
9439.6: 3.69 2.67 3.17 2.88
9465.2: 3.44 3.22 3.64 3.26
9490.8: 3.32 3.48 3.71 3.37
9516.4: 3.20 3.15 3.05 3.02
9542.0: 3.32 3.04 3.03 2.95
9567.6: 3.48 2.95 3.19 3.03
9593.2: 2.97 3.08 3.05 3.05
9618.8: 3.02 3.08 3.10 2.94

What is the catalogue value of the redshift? 0.348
